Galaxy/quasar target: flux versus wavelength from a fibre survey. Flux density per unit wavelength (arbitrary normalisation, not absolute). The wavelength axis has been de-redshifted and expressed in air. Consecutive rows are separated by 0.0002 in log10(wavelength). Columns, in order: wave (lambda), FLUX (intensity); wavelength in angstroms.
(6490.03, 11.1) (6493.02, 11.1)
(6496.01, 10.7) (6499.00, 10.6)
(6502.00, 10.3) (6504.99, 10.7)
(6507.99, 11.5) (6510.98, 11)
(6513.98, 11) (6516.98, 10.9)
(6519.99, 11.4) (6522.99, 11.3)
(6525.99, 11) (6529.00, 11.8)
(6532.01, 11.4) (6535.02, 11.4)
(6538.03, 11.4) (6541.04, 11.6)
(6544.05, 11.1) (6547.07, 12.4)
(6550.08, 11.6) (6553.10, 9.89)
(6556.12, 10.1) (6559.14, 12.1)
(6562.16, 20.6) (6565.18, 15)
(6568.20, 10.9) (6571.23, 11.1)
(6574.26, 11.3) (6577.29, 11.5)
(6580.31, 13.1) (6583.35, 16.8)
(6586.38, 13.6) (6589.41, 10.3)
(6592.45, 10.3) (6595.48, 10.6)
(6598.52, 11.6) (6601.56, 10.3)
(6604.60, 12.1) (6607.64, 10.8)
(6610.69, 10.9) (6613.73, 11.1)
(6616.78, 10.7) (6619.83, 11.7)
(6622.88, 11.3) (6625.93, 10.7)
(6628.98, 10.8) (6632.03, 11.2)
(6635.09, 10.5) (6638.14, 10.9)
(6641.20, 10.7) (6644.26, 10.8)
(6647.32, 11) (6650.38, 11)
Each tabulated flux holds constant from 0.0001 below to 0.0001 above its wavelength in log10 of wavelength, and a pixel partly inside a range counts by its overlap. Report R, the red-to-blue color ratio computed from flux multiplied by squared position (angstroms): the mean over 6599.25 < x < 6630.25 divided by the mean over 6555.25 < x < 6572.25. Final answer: 0.8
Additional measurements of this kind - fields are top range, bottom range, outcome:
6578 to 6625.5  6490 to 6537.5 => 1.08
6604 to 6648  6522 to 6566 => 0.93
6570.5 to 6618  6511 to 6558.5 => 1.06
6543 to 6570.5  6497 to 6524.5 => 1.17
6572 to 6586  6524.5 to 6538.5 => 1.17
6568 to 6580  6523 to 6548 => 1.01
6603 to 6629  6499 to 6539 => 1.03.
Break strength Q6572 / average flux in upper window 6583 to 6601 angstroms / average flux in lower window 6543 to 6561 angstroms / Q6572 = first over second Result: 1.04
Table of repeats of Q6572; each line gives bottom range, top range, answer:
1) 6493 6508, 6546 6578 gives 1.16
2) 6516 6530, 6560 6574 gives 1.24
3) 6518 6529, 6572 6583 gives 1.10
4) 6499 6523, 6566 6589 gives 1.15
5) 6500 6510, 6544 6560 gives 1.03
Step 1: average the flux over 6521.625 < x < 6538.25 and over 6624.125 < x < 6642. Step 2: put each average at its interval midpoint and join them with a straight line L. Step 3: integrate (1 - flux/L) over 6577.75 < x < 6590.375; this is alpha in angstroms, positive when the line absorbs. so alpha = -2.7 angstroms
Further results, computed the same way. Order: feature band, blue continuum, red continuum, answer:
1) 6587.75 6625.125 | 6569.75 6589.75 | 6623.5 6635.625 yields 2.2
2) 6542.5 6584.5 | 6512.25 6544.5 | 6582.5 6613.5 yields -4.4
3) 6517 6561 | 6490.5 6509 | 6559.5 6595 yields 2.0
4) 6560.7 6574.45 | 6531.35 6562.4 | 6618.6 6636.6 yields -2.8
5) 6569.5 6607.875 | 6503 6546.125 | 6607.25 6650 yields -2.7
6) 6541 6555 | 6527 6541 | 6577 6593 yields 0.7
